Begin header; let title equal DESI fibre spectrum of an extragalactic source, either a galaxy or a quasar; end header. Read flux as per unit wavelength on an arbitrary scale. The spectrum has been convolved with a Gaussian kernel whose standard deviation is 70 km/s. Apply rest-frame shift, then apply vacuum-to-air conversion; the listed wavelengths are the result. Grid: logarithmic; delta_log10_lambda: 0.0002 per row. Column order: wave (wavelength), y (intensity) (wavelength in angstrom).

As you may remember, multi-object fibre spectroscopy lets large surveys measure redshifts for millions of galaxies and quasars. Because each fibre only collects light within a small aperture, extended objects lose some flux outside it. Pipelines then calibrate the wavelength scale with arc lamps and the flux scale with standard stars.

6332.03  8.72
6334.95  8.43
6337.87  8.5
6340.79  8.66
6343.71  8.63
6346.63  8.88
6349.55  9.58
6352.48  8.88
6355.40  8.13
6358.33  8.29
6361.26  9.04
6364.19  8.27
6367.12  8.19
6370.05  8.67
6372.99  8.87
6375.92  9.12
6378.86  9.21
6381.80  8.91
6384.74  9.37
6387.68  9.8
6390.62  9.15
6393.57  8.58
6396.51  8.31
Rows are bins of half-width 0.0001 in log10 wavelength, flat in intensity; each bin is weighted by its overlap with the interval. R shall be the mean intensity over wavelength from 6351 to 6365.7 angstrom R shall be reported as 8.52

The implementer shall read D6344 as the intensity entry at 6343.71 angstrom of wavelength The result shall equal 8.63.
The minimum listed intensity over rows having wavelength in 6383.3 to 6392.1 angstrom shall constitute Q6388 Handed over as 9.15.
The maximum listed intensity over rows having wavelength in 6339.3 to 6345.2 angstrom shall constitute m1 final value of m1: 8.66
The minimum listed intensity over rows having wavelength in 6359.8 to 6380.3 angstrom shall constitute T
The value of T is 8.19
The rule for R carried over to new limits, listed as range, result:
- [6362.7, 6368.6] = 8.24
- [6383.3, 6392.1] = 9.44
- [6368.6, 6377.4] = 8.88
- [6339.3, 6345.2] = 8.65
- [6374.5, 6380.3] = 9.16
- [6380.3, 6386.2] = 9.14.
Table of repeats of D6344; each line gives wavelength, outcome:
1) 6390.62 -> 9.15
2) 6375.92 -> 9.12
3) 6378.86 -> 9.21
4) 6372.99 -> 8.87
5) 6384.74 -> 9.37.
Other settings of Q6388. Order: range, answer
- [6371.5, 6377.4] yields 8.87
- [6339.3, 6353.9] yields 8.63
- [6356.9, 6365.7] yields 8.27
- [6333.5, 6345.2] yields 8.43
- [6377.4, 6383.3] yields 8.91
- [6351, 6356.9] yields 8.13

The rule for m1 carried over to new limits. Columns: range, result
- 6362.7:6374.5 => 8.87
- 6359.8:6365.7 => 9.04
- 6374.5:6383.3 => 9.21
